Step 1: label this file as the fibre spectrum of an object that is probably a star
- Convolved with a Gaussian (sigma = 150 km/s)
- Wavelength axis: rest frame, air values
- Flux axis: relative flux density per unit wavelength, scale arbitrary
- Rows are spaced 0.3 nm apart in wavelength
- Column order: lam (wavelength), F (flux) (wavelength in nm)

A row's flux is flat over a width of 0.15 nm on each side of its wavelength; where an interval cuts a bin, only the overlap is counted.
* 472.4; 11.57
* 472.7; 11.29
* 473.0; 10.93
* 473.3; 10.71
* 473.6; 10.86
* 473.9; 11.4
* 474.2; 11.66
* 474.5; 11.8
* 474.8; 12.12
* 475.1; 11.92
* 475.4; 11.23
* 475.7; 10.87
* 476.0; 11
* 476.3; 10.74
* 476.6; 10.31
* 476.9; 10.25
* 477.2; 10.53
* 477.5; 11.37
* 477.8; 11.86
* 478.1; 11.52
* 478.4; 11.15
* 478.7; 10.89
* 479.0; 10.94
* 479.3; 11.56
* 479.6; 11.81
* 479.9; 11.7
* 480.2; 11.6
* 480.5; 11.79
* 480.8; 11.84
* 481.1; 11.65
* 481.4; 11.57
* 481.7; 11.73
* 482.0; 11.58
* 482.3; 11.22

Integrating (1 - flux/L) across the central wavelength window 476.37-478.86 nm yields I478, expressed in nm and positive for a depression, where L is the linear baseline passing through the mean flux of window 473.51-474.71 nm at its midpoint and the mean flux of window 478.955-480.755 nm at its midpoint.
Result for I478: 0.128 nm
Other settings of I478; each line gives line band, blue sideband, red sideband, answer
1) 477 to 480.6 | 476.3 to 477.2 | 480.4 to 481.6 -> -0.11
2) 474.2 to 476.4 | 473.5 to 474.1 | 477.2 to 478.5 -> -0.03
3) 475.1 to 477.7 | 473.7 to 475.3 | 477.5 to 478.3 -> 0.17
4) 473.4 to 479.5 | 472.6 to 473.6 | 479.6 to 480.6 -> 0.06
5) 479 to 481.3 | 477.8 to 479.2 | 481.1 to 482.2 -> -0.05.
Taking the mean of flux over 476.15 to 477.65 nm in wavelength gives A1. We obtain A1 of 10.6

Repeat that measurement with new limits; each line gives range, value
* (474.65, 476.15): 11.4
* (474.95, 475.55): 11.6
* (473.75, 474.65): 11.6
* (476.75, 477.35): 10.4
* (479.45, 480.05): 11.8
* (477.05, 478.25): 11.3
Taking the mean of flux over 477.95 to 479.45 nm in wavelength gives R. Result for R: 11.2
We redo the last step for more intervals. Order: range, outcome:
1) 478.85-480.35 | 11.5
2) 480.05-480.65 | 11.7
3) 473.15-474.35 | 11.2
